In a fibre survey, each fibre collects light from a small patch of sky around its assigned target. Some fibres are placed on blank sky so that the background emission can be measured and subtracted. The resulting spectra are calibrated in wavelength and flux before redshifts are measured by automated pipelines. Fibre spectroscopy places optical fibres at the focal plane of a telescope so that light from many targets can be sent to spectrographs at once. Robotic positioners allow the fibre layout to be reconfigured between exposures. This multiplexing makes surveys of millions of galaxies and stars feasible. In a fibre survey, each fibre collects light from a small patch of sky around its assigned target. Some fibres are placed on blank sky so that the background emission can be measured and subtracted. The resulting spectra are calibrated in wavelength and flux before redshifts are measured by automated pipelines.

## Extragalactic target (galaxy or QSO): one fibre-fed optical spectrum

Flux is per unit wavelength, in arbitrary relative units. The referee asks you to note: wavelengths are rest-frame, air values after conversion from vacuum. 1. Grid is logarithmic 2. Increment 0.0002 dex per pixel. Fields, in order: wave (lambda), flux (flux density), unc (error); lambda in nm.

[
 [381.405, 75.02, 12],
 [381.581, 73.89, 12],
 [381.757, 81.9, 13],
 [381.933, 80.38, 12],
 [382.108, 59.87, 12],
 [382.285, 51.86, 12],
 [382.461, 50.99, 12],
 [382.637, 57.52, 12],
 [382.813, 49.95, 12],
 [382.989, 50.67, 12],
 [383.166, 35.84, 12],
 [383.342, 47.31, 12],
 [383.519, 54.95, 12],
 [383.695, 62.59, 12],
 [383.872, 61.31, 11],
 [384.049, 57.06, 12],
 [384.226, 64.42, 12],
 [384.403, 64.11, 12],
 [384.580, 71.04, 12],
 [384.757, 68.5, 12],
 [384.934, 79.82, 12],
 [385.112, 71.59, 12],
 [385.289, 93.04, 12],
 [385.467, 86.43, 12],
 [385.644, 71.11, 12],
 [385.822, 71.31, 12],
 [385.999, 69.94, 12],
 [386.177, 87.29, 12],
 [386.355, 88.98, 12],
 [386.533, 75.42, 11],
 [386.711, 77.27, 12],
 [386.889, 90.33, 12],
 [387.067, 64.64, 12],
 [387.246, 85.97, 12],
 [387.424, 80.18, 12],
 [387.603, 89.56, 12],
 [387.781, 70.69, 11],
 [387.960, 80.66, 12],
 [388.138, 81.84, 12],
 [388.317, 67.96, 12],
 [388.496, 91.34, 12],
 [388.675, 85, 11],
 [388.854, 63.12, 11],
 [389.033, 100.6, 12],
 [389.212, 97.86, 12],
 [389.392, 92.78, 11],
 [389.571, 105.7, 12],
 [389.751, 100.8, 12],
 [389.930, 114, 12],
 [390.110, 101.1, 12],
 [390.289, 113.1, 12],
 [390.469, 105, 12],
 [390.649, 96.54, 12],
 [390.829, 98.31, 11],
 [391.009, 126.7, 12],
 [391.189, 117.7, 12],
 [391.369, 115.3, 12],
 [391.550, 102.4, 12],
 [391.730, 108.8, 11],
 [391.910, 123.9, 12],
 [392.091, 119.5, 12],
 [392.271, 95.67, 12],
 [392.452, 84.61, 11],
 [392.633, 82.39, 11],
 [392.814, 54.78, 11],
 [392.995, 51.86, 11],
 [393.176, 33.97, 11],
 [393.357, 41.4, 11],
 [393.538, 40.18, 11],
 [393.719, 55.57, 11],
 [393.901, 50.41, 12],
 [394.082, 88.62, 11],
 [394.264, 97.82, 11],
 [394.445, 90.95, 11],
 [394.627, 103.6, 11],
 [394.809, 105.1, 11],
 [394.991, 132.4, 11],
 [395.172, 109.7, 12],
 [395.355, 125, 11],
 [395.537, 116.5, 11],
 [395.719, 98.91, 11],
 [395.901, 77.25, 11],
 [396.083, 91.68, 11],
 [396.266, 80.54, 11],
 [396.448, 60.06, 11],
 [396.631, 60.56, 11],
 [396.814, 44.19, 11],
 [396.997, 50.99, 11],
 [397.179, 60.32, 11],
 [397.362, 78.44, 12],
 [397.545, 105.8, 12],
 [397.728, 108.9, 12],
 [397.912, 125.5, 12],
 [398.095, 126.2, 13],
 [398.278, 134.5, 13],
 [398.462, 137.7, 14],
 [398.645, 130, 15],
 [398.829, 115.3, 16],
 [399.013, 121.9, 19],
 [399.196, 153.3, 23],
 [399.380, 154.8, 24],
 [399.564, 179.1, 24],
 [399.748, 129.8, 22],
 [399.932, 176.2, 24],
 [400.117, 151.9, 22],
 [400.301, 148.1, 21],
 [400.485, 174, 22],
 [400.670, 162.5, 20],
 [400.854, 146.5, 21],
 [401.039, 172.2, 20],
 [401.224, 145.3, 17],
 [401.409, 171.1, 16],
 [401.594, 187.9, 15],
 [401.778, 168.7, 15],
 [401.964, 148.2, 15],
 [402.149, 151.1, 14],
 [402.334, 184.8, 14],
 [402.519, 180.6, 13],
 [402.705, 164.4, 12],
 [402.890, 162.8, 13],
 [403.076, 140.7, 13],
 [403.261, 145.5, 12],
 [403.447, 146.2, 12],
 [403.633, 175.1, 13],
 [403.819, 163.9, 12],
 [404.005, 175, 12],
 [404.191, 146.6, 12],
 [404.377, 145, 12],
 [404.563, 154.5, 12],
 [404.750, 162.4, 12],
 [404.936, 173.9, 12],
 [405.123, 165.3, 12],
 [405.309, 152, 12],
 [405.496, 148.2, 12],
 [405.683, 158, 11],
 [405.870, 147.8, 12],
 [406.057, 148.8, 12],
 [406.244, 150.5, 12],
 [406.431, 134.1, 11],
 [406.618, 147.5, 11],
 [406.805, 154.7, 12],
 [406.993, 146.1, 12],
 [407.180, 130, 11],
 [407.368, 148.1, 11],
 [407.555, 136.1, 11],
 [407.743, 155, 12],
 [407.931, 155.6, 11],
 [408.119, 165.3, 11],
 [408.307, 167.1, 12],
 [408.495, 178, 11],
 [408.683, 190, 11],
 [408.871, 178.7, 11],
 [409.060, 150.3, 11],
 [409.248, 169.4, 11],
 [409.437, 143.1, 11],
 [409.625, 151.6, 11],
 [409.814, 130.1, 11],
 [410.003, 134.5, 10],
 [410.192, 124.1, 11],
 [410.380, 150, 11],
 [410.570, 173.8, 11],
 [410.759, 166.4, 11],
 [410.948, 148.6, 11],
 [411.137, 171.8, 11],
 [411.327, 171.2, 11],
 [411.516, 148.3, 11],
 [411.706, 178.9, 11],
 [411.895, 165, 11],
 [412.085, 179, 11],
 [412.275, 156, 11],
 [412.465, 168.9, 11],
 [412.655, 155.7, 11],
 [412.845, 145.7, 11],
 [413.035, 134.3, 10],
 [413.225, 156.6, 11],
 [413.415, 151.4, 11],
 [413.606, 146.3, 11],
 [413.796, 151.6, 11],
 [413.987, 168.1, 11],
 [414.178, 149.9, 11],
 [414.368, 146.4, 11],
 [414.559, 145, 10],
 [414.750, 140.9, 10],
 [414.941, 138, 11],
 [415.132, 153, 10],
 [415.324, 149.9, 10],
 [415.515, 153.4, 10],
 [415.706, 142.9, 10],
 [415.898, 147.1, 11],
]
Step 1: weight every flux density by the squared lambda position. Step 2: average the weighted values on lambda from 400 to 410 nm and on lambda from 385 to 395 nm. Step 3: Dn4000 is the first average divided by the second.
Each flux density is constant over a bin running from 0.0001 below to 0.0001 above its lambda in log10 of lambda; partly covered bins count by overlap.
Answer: 1.95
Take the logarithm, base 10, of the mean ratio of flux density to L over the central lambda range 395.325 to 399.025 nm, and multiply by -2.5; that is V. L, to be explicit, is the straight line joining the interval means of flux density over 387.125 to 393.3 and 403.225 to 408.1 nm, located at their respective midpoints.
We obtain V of 0.23 mag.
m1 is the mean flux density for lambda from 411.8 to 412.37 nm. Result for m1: 167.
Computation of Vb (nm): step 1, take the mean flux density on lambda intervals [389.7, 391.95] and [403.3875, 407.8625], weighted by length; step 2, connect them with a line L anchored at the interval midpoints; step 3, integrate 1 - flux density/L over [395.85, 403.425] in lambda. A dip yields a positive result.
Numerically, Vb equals 0.22 nm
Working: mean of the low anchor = 109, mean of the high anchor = 153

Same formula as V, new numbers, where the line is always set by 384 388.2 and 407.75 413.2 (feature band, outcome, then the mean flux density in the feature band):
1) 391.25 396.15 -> 0.15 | 89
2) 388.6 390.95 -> -0.11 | 98.5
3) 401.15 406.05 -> -0.18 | 160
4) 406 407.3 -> 0.01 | 144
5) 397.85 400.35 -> -0.17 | 142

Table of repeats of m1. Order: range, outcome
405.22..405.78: 153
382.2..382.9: 52.6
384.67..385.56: 79.8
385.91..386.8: 79.8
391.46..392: 112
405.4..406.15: 151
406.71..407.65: 143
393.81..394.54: 82.1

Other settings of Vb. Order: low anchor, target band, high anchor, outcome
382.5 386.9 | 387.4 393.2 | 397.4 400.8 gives 0.120 nm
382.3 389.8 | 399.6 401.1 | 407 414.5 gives -0.453 nm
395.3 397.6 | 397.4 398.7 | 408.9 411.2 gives -0.496 nm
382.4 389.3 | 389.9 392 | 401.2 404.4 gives -0.228 nm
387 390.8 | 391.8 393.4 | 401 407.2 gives 0.422 nm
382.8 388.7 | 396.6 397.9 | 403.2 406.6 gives 0.487 nm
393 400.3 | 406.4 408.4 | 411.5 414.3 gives -0.162 nm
